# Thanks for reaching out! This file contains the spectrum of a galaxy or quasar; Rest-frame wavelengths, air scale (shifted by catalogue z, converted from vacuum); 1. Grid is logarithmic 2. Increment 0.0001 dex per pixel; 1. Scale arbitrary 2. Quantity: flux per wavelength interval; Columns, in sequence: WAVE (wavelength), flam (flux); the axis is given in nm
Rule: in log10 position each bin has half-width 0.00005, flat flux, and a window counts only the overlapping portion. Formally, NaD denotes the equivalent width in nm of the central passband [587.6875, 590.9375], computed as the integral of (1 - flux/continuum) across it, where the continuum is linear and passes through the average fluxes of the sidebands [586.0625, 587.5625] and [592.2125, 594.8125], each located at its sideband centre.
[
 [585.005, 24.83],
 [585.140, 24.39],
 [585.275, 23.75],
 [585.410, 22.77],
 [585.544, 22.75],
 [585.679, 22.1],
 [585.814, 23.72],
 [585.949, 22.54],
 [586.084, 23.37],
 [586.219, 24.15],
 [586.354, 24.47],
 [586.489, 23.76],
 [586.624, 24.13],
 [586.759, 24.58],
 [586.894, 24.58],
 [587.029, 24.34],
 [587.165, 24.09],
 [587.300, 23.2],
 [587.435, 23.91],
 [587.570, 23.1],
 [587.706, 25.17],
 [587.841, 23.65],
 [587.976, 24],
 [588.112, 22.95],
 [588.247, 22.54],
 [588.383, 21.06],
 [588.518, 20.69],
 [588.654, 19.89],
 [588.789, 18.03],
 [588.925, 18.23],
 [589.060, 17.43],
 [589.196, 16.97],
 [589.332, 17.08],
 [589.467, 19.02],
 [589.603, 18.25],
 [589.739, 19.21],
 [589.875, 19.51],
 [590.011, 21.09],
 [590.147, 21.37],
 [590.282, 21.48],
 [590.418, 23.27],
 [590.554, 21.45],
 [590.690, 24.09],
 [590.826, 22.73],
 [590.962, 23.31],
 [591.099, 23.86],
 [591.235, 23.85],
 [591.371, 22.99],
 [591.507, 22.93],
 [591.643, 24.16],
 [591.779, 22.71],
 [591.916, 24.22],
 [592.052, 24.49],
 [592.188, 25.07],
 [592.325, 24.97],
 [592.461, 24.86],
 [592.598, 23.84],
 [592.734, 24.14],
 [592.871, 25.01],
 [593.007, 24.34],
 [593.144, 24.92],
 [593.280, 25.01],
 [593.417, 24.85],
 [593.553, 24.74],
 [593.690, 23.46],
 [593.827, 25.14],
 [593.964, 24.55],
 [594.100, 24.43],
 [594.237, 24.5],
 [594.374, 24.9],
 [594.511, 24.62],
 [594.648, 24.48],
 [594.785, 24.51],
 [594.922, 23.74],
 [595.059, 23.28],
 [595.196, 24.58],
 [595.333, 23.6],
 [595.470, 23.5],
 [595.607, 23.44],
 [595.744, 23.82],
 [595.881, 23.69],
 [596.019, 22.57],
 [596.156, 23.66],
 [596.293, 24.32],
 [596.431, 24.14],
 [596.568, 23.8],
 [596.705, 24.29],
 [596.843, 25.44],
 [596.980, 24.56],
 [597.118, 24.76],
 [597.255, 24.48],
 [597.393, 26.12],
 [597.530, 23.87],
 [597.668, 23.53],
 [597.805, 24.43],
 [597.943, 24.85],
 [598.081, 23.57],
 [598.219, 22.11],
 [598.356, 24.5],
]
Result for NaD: 0.47 nm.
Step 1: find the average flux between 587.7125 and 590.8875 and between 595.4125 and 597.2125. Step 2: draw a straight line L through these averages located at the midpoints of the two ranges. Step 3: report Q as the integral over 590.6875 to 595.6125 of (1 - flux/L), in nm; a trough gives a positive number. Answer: -0.36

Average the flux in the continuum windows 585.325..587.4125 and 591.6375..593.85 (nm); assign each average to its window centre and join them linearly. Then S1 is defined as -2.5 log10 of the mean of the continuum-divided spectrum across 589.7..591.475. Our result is 0.09 mag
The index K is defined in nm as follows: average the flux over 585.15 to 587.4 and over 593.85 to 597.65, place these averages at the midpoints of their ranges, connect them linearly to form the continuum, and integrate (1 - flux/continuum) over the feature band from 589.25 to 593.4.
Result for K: 0.20 nm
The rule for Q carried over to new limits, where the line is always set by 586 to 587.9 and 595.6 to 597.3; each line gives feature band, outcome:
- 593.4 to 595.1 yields -0.02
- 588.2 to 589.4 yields 0.25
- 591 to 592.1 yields 0.02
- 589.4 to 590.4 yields 0.16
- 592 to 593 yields -0.02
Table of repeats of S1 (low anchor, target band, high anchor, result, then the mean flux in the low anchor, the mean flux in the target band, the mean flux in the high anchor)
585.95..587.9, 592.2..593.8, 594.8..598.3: -0.026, 24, 24.6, 24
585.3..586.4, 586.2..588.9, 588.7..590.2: -0.093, 23.2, 23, 18.7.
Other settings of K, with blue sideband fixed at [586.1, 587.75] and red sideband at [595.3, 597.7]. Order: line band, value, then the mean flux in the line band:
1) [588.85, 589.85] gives 0.25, 18.1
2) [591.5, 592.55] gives -0.01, 24.2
